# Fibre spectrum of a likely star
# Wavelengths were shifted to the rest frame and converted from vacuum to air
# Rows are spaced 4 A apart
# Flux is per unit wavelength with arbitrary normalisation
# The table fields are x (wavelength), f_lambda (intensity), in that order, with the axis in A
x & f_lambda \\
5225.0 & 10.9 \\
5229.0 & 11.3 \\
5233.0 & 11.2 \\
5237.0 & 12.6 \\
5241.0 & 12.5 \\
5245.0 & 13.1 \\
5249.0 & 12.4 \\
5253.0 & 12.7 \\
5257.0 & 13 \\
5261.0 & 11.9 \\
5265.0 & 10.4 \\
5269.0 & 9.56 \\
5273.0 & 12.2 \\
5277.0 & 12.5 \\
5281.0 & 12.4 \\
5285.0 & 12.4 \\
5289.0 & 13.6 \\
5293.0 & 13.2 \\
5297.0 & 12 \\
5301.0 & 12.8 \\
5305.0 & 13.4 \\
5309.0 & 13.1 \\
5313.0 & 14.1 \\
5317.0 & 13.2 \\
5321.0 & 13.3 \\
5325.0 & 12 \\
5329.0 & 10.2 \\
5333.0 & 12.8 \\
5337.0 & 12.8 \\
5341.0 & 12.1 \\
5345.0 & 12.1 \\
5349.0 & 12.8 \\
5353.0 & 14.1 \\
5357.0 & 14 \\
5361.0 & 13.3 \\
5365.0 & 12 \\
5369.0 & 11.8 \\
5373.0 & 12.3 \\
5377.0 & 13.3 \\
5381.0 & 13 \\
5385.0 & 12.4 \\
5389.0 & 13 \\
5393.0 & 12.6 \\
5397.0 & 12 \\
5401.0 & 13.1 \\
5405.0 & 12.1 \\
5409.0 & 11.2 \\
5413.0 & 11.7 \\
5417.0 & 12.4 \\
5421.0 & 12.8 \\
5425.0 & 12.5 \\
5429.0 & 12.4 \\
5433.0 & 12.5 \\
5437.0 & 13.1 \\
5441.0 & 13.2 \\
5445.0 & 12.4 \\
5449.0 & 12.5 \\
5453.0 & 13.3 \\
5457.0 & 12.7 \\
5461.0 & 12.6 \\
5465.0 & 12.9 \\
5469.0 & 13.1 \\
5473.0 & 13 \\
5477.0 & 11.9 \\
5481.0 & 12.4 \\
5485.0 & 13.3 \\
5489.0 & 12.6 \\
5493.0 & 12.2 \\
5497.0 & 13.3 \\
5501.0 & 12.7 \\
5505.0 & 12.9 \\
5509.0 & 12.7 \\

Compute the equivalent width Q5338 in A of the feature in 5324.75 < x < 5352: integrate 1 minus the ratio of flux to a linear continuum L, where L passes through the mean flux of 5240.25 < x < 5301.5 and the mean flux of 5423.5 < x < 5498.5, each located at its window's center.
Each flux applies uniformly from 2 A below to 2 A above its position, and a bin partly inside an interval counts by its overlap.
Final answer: 0.53 A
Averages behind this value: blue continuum 12.3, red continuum 12.7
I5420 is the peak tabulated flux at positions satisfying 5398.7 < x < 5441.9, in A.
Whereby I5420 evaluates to 13.2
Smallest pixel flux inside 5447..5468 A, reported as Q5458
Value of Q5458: 12.5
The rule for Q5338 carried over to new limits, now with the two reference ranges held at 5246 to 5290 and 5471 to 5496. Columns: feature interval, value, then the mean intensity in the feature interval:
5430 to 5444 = -0.42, 12.9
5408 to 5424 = 0.42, 12.1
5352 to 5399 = -1.72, 12.8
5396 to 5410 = 0.26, 12.2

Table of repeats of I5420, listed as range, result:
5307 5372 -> 14.1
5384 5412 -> 13.1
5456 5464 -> 12.7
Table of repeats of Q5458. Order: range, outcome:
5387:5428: 11.2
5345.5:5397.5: 11.8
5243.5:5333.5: 9.56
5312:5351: 10.2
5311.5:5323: 13.2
